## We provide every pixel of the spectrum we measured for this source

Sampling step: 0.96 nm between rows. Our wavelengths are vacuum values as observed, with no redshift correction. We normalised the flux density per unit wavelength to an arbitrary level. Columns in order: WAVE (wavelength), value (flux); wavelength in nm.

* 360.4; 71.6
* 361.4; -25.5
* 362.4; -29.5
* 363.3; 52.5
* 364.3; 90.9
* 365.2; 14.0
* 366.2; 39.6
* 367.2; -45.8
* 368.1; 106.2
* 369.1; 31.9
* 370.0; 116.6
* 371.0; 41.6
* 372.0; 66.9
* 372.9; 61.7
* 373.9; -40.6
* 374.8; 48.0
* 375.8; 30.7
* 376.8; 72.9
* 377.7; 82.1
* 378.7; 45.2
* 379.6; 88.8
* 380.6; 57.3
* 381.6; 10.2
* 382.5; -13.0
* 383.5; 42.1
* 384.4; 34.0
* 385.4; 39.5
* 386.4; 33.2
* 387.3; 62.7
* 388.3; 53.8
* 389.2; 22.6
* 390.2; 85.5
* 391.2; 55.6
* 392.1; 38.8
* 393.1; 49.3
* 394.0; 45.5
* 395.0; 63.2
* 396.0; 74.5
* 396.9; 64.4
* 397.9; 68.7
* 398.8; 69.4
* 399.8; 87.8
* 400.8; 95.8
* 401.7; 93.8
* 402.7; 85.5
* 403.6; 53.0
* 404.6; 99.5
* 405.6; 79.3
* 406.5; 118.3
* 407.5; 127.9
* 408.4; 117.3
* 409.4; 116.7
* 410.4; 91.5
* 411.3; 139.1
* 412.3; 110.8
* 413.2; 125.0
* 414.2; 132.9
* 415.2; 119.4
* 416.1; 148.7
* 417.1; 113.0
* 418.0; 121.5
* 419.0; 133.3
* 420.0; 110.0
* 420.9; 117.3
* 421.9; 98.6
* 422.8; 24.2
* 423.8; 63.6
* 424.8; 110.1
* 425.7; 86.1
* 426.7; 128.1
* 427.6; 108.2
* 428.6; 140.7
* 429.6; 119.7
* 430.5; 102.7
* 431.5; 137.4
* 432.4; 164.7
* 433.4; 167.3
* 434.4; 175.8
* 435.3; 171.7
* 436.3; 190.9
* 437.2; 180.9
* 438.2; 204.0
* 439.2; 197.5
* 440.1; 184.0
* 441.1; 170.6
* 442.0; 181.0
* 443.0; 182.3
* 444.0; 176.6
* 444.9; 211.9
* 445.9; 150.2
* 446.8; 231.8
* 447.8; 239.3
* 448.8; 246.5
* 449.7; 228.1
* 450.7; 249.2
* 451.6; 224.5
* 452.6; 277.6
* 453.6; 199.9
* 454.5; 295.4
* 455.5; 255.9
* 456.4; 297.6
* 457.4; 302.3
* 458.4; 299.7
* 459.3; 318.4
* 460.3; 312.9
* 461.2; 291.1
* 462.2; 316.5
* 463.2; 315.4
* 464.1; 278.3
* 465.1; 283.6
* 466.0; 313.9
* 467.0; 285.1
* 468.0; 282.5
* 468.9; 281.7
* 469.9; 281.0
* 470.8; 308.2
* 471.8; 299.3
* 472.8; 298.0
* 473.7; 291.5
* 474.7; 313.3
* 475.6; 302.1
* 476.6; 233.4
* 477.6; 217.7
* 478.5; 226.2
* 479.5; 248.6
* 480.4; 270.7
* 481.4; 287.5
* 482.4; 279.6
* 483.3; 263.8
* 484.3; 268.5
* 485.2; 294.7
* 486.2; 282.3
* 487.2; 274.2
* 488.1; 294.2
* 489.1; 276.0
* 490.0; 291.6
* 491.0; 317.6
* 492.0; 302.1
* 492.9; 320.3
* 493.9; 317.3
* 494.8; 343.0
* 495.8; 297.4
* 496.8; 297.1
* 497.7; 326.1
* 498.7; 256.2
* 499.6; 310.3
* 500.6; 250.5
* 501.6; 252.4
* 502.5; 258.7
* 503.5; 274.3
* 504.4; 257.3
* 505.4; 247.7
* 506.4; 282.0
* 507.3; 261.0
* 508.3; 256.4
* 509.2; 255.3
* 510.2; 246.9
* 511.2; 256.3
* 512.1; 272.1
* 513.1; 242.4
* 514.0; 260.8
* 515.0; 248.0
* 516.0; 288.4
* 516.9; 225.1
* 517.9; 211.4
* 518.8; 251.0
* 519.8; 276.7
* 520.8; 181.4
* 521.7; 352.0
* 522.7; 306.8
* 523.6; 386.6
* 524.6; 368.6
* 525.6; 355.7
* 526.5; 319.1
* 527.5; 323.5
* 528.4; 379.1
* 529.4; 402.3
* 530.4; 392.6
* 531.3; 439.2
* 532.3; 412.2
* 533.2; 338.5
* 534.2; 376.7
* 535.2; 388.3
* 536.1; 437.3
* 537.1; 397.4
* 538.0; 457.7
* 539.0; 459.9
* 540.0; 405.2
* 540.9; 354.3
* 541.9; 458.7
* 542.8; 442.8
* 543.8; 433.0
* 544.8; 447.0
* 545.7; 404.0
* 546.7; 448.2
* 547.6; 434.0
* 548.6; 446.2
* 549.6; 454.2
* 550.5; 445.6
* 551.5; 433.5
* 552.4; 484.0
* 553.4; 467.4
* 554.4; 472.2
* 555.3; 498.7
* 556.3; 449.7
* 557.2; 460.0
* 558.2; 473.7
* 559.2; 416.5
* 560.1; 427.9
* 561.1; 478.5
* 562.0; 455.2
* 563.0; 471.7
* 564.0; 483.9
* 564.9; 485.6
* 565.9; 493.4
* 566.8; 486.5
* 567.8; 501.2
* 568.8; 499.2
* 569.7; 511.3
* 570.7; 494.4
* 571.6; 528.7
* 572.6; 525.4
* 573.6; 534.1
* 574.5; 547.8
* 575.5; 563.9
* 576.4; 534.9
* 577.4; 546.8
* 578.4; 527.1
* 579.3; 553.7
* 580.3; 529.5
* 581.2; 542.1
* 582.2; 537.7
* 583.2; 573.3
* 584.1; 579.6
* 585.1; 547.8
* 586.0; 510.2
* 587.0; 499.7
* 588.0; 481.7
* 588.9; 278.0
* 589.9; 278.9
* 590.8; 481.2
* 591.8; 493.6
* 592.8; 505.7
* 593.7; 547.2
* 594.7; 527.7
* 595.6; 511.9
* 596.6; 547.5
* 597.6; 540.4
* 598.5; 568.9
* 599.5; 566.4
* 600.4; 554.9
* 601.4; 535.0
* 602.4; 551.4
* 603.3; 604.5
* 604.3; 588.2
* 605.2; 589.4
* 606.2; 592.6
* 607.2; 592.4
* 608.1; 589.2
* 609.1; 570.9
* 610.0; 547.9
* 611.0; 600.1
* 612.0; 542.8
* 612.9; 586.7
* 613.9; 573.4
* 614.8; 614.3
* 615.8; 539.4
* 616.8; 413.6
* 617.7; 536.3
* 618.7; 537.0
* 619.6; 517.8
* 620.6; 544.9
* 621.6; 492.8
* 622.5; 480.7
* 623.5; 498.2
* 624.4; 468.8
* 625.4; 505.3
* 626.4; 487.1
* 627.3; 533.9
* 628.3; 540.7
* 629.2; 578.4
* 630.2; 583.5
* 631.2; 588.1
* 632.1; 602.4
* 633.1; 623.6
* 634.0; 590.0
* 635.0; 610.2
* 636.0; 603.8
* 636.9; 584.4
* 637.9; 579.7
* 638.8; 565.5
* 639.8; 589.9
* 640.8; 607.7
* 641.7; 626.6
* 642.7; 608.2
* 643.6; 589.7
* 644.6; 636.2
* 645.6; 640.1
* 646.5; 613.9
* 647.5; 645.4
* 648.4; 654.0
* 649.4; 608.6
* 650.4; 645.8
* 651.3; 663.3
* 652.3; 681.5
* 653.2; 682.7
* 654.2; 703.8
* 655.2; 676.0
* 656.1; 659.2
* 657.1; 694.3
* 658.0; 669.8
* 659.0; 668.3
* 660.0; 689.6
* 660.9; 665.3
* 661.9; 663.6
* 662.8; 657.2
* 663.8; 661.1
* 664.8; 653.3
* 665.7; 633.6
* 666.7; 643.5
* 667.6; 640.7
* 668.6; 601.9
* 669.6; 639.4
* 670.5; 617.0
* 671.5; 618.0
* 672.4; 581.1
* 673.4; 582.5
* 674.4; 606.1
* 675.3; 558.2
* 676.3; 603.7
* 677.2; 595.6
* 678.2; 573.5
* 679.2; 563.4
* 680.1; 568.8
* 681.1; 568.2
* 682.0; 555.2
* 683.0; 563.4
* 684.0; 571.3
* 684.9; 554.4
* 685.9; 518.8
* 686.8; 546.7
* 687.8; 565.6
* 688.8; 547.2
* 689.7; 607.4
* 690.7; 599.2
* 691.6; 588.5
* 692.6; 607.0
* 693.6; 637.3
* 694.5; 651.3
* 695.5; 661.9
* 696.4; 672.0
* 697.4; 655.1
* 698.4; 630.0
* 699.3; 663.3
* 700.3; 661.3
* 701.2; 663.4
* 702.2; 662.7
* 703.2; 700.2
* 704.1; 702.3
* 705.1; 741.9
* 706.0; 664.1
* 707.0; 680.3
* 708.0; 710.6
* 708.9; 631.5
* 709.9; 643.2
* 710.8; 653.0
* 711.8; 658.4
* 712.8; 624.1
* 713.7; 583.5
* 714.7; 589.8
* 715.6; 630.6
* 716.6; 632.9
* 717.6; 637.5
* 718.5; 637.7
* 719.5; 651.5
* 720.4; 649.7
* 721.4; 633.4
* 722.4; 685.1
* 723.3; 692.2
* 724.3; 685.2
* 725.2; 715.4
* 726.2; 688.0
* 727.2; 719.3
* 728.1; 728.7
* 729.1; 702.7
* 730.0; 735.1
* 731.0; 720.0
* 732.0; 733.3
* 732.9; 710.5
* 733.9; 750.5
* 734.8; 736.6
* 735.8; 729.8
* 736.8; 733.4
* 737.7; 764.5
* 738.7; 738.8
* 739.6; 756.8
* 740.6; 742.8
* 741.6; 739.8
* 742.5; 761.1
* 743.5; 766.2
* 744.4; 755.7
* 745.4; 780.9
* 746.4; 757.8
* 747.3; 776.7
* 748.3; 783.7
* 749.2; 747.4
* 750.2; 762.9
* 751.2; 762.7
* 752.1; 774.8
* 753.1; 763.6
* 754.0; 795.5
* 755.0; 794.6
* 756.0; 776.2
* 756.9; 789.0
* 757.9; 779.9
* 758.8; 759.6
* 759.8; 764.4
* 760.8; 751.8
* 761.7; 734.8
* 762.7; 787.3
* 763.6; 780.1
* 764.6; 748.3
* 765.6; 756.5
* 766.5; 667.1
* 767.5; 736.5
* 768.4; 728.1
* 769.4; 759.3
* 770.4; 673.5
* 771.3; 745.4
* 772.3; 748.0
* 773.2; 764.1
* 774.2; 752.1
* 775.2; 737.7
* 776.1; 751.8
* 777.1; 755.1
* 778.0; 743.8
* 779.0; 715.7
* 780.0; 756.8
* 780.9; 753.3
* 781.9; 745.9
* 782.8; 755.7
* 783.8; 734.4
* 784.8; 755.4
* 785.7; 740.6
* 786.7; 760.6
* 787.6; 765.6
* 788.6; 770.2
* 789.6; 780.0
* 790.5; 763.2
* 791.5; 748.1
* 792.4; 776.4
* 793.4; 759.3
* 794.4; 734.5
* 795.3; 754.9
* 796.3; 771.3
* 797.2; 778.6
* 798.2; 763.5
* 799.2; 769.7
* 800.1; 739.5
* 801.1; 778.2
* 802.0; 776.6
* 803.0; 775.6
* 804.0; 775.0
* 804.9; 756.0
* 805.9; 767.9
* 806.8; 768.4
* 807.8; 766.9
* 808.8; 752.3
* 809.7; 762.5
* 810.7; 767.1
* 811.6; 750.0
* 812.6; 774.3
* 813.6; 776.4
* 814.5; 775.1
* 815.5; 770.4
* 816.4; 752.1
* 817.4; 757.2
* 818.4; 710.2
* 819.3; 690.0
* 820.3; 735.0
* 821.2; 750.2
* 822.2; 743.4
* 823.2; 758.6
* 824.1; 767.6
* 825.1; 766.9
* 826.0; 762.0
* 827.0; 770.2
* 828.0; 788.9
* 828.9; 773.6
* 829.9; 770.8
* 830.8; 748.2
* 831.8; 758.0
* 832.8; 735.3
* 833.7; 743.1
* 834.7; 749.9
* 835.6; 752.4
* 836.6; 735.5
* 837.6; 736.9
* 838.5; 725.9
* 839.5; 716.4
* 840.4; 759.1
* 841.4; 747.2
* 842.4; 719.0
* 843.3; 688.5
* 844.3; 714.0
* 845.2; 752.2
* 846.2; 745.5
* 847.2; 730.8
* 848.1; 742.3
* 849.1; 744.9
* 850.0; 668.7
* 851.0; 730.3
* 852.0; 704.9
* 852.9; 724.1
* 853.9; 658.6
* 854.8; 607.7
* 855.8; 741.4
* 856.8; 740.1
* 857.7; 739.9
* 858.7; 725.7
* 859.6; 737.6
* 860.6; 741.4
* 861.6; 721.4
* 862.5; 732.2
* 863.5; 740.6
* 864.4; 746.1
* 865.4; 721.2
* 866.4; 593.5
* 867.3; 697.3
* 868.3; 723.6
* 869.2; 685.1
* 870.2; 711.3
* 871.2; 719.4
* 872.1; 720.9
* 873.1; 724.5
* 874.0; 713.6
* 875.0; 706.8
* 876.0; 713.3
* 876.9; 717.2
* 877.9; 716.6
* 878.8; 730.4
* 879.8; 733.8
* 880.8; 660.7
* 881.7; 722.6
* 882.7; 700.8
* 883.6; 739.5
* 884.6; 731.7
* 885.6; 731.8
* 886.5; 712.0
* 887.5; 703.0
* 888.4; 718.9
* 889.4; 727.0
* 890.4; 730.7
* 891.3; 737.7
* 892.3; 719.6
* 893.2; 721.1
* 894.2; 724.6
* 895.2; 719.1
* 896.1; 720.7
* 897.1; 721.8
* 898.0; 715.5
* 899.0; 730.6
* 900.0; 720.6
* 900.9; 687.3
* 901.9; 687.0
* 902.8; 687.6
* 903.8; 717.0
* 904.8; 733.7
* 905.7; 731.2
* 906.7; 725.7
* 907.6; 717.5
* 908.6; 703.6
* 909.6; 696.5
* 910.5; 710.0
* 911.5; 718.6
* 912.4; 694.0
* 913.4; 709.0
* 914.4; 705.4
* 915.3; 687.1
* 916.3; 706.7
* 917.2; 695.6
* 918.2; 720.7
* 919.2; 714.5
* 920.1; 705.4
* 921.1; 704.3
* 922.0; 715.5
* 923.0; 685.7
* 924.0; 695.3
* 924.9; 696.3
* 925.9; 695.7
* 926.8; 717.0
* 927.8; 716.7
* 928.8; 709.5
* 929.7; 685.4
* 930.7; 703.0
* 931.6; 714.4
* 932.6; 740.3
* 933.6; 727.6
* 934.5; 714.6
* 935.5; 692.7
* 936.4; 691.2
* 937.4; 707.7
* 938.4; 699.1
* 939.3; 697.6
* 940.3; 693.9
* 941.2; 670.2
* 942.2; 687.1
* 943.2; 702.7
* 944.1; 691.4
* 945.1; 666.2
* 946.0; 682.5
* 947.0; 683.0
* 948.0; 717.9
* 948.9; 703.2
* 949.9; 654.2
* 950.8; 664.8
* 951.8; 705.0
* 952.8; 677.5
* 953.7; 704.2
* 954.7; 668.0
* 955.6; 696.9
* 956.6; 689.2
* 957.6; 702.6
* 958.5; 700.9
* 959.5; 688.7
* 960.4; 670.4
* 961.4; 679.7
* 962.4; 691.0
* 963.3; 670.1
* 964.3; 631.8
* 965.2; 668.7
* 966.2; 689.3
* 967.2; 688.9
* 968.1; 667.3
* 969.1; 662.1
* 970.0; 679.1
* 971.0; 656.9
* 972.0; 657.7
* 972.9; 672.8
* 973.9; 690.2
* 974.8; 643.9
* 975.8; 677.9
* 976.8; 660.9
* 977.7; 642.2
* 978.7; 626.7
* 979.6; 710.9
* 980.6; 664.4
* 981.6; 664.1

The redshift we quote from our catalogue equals 0.000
